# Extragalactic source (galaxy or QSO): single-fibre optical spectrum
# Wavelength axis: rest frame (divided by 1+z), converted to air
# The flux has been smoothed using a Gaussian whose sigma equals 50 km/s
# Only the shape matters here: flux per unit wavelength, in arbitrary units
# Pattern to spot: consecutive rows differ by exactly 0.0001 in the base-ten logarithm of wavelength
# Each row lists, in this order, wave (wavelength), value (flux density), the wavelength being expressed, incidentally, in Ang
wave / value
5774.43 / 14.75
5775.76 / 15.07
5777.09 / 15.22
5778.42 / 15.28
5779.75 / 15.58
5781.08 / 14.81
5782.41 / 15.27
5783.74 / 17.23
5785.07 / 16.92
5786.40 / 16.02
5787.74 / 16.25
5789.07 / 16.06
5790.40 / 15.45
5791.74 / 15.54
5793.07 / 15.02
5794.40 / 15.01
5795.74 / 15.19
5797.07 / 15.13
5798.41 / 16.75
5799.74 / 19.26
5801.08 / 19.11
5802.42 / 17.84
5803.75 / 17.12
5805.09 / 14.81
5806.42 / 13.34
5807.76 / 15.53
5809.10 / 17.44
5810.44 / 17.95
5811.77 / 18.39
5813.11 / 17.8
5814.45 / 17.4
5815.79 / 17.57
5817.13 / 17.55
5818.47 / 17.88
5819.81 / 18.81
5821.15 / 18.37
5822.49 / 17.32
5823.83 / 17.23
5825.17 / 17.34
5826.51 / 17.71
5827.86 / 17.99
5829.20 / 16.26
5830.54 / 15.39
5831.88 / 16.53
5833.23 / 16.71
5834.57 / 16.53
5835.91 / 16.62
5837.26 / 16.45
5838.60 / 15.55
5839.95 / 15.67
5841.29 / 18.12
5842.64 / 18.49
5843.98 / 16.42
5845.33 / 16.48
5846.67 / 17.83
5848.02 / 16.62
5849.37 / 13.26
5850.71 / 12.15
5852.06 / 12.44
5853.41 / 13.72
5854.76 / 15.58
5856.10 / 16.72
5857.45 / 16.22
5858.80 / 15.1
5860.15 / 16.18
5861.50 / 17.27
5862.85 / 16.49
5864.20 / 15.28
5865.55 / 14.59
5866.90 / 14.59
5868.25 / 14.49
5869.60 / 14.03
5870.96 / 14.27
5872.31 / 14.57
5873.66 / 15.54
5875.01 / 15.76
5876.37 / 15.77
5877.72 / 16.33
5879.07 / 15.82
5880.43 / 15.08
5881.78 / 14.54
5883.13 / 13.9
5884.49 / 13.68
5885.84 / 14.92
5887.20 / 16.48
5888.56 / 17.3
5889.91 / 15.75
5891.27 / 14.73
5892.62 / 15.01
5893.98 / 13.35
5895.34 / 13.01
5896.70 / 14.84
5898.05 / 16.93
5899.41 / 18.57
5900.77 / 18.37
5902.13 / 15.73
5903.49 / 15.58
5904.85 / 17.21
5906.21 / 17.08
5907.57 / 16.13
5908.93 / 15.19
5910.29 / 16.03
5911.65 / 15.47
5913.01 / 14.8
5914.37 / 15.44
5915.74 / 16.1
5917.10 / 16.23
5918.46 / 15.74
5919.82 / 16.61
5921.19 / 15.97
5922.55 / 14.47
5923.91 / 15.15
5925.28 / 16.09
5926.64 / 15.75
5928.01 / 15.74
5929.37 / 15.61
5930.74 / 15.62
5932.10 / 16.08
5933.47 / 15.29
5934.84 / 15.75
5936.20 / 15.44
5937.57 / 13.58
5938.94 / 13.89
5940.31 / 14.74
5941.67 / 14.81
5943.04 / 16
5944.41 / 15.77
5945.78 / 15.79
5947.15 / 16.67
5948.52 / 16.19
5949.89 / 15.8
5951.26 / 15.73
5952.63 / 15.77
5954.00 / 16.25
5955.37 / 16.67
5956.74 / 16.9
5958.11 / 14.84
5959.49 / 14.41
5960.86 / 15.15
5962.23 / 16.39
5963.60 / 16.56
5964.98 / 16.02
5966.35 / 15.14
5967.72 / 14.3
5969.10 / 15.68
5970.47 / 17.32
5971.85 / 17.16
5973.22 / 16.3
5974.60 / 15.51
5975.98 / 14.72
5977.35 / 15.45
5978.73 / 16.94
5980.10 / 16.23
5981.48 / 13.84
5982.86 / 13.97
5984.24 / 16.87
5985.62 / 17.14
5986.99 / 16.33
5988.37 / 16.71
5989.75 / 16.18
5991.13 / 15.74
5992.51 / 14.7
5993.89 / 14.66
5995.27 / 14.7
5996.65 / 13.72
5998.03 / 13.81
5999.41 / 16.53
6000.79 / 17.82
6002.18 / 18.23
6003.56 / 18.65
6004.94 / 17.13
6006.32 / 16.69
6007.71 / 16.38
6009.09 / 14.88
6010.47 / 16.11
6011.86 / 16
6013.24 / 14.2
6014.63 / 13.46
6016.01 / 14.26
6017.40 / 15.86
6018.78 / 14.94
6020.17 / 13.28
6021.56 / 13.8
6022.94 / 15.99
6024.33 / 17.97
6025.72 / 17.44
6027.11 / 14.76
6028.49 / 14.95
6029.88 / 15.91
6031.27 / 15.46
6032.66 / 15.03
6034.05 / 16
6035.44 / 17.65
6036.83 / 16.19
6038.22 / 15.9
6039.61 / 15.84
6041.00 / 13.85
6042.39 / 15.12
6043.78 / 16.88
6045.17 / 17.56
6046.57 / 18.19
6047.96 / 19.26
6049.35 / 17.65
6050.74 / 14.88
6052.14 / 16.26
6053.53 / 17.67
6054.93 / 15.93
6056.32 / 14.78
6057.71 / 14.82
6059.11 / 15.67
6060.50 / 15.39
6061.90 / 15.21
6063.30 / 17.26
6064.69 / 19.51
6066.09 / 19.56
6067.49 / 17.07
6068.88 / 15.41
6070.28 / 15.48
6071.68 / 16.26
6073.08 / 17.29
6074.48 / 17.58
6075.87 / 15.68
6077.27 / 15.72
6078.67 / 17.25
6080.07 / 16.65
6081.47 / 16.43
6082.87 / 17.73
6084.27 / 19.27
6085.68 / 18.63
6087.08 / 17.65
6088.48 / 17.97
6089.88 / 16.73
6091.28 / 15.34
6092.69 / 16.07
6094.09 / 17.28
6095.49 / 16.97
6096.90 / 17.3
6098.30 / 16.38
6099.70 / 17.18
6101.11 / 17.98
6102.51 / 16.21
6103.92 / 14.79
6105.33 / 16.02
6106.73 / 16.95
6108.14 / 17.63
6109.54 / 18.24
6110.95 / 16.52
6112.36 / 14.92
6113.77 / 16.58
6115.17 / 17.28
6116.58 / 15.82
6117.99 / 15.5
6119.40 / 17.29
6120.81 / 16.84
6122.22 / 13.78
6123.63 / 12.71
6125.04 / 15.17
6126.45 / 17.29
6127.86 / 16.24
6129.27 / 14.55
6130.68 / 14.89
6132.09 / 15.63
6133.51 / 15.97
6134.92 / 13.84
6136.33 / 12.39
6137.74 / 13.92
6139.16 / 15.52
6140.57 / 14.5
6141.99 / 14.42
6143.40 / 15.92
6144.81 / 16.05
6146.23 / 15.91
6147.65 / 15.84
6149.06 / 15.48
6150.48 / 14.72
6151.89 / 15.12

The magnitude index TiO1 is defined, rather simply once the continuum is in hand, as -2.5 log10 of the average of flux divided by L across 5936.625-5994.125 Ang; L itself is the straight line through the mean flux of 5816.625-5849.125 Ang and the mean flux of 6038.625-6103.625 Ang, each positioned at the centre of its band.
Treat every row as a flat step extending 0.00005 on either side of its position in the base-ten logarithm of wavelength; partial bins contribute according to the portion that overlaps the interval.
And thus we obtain 0.08 mag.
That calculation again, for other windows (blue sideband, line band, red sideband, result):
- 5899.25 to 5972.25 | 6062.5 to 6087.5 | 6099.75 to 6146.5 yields -0.10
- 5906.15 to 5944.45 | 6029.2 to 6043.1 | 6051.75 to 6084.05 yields 0.04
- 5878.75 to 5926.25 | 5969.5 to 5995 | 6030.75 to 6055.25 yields 0.02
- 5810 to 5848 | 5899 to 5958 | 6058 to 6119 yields 0.08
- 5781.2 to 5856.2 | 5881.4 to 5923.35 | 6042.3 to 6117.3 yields 0.06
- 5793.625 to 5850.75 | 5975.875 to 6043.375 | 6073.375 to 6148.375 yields 0.05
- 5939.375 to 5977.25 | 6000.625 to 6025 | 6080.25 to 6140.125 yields 0.01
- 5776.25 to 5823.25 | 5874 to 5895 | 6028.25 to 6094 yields 0.09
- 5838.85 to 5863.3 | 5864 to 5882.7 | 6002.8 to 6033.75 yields 0.05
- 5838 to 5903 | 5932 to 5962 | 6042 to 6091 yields 0.03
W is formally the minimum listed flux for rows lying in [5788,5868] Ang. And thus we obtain 12.15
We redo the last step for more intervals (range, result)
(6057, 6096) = 14.82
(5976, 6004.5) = 13.72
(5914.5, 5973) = 13.58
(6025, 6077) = 13.85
